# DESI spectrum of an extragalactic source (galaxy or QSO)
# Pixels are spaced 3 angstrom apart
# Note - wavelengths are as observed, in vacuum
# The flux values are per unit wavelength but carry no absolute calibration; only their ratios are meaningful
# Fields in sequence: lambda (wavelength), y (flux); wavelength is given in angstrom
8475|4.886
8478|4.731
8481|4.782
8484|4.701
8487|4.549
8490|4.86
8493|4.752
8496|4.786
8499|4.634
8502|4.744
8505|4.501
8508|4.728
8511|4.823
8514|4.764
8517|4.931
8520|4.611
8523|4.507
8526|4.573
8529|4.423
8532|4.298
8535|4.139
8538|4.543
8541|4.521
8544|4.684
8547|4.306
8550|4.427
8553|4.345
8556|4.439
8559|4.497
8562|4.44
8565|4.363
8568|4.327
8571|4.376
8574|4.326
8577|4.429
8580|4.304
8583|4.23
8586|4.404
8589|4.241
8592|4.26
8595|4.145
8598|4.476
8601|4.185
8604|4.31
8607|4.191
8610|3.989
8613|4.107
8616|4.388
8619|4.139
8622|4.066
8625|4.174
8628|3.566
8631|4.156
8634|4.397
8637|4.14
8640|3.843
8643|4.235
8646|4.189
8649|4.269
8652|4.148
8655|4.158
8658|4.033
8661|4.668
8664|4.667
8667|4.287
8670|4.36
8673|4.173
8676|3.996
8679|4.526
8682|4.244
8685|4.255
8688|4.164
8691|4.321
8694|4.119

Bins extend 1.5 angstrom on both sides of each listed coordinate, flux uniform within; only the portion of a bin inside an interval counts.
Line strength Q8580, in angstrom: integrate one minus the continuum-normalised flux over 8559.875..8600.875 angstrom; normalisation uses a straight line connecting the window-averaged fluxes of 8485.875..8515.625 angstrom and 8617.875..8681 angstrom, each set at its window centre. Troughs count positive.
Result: 1.0 angstrom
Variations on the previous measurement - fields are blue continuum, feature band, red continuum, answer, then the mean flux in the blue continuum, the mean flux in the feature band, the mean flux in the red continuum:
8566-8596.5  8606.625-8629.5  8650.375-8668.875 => 1.3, 4.31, 4.07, 4.33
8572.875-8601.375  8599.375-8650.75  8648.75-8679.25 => 1.9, 4.3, 4.14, 4.29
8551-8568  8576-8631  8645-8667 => 2.1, 4.41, 4.2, 4.31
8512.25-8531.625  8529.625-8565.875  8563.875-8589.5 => 0.5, 4.62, 4.42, 4.34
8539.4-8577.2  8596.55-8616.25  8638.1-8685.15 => 0.5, 4.42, 4.22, 4.25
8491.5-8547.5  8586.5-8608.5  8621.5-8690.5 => 0.6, 4.6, 4.26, 4.21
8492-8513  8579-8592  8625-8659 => 0.2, 4.71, 4.29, 4.11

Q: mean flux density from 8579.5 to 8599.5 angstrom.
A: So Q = 4.29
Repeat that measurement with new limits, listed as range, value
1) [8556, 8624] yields 4.28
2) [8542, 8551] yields 4.48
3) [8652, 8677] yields 4.29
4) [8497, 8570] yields 4.52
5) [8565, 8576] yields 4.35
